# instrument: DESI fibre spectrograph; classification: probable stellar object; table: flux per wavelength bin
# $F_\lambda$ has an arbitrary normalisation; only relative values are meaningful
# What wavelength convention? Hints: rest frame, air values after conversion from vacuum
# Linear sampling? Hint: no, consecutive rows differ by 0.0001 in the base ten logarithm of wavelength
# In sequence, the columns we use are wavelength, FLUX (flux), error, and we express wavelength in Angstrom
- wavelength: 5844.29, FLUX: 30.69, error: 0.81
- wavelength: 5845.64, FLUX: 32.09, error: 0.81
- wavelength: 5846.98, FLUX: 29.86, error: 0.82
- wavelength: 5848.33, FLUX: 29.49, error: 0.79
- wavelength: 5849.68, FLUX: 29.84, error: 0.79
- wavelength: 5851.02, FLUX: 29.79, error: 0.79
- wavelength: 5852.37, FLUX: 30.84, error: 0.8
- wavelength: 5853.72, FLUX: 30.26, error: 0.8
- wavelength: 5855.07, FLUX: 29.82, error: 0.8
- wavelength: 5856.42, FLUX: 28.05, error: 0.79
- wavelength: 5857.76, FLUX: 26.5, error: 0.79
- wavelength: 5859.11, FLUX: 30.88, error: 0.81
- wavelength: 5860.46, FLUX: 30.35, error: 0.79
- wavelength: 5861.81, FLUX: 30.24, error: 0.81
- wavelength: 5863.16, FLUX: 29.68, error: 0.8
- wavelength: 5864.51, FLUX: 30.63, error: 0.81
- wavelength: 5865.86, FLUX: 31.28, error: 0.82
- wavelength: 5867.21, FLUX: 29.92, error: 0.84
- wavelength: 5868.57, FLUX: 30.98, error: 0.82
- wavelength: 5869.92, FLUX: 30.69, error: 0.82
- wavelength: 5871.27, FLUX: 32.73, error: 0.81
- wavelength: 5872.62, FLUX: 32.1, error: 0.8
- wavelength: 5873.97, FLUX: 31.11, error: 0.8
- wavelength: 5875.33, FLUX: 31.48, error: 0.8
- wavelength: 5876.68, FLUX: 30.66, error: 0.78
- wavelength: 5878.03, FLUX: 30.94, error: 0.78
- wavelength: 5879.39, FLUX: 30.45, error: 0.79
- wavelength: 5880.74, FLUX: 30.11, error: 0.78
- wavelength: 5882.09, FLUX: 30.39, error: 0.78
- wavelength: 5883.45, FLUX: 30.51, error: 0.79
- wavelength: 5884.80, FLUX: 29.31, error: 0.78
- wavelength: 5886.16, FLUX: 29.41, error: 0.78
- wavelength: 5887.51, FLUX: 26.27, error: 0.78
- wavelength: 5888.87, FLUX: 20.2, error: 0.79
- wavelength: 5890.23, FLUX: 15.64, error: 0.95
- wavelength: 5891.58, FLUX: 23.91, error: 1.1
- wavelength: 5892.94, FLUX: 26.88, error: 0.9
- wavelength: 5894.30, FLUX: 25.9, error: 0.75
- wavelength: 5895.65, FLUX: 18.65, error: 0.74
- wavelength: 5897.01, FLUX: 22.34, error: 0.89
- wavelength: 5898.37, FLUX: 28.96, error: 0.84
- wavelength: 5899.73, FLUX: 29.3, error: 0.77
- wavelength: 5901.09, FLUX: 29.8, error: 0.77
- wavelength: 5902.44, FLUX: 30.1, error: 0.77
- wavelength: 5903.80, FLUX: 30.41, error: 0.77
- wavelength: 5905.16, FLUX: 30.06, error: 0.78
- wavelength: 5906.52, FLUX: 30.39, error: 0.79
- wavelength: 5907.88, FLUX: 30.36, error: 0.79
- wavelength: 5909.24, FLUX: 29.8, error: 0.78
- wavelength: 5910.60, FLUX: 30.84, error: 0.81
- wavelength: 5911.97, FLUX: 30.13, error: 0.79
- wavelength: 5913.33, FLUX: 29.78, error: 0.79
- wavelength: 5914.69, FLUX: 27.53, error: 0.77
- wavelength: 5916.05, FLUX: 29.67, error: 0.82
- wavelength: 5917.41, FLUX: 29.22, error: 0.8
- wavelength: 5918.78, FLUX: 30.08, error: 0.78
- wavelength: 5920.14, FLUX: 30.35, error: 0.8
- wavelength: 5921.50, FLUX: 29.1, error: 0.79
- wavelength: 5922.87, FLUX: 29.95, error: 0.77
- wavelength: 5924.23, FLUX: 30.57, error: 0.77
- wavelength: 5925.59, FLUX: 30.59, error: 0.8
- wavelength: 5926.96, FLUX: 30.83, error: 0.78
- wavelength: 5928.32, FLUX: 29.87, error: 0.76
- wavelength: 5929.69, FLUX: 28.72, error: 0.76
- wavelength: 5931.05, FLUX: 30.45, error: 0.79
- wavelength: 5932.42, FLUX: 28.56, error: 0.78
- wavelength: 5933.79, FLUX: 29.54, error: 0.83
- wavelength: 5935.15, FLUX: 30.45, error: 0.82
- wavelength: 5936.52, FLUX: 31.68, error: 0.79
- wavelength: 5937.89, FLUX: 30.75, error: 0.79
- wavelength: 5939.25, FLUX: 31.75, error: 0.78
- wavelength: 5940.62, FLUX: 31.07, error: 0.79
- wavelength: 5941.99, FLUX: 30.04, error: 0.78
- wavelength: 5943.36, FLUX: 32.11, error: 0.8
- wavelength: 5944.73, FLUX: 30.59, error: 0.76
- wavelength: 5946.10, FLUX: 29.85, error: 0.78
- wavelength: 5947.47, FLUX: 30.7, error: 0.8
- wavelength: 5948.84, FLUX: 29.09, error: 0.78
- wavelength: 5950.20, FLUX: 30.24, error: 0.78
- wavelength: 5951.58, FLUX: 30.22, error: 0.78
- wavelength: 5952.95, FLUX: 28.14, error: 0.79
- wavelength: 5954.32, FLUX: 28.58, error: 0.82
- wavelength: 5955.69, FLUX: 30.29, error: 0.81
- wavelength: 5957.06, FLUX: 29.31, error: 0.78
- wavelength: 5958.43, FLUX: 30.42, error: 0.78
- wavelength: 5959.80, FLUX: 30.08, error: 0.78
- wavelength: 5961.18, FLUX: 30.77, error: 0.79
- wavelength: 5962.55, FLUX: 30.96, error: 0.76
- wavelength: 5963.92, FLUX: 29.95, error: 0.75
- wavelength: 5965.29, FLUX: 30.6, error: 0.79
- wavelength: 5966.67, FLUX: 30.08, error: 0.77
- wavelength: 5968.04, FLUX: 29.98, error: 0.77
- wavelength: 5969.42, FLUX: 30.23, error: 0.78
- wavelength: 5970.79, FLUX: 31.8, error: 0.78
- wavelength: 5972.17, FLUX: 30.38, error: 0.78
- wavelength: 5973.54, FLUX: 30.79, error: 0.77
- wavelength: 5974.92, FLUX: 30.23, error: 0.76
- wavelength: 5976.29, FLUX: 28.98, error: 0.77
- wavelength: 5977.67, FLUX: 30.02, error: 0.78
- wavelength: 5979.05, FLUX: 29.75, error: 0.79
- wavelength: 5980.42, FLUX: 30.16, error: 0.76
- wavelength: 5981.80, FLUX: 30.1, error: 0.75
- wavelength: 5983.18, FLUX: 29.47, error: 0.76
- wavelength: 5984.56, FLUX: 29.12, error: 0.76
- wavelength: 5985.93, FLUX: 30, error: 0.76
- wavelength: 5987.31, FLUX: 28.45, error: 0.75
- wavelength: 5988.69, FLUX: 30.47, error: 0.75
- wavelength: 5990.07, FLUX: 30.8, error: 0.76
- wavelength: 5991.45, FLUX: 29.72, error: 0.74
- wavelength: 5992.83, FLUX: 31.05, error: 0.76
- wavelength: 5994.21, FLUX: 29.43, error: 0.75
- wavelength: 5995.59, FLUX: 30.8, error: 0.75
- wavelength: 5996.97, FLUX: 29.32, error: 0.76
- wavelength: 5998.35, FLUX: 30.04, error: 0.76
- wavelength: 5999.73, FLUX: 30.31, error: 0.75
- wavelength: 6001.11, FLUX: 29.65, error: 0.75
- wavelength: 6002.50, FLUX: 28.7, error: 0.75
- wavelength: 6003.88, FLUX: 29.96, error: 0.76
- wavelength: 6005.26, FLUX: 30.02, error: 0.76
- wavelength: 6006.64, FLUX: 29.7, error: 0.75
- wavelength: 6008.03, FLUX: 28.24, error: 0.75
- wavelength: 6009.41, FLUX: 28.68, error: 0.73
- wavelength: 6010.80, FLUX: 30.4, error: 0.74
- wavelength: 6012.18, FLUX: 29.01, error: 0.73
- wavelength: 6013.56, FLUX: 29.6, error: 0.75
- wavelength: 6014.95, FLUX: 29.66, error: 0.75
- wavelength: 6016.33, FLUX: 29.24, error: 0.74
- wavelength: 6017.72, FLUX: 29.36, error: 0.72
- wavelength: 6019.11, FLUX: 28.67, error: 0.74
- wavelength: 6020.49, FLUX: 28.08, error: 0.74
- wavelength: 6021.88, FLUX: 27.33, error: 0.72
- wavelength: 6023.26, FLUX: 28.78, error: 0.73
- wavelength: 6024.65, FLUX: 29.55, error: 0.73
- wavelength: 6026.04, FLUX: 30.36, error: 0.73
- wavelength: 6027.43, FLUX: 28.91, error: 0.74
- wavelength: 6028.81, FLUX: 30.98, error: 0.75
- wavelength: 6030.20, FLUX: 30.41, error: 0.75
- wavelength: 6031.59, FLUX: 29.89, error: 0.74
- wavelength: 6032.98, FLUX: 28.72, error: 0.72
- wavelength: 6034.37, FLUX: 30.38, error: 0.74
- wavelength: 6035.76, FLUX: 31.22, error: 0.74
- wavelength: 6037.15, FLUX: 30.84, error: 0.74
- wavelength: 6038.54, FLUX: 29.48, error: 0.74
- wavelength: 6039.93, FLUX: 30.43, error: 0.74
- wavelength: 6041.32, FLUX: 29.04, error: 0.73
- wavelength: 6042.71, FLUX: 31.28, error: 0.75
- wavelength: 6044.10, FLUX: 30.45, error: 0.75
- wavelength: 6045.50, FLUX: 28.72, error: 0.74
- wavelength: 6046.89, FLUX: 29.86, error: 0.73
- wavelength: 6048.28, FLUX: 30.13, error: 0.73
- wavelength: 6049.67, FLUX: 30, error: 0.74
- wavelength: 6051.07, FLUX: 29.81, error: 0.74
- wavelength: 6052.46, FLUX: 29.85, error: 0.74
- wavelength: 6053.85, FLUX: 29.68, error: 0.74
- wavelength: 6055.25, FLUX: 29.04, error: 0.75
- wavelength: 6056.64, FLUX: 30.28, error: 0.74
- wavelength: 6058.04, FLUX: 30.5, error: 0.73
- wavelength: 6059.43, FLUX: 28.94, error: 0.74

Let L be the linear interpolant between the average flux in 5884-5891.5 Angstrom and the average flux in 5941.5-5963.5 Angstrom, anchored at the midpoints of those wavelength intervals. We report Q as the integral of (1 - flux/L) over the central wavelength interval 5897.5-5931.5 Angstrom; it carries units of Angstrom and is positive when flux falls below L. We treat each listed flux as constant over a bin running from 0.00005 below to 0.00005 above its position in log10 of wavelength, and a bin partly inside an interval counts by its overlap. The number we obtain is -4.06 Angstrom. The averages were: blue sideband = 24.3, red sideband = 30.1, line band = 29.8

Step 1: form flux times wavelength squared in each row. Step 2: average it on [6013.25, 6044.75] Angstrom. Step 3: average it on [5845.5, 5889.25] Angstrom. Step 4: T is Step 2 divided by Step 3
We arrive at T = 1.05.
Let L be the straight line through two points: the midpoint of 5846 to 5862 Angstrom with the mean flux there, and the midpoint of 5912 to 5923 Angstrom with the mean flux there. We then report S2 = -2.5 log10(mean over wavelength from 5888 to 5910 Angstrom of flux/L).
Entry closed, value 0.12 mag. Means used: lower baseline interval 29.7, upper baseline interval 29.5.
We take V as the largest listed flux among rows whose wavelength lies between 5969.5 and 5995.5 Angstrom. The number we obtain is 31.8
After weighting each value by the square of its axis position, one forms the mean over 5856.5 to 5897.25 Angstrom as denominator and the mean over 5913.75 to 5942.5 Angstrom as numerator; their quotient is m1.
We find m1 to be 1.08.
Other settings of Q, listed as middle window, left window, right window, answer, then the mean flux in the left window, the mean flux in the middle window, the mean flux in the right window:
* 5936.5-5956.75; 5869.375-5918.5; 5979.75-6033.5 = -0.9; 28.5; 30.3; 29.6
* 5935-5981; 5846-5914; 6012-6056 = -1.5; 29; 30.3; 29.7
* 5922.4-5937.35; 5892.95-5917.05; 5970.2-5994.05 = -0.6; 28.4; 30.1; 30.1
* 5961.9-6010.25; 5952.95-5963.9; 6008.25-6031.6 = -0.5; 29.9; 29.9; 29.3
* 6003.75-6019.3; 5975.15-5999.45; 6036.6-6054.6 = 0.3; 29.9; 29.4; 30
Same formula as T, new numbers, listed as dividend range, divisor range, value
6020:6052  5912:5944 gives 1.03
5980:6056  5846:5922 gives 1.07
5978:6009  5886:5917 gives 1.13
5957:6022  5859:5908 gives 1.08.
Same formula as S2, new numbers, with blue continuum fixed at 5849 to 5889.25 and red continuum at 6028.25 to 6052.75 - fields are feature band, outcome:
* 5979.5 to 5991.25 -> 0.007 mag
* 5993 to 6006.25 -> 0.006 mag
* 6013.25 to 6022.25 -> 0.044 mag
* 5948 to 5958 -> 0.019 mag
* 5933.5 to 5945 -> -0.034 mag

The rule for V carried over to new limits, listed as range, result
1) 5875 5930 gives 31.48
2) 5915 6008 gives 32.11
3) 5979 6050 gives 31.28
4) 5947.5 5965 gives 30.96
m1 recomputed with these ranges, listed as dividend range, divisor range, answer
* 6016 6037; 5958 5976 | 0.99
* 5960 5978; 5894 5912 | 1.09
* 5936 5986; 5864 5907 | 1.09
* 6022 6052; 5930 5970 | 1.02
